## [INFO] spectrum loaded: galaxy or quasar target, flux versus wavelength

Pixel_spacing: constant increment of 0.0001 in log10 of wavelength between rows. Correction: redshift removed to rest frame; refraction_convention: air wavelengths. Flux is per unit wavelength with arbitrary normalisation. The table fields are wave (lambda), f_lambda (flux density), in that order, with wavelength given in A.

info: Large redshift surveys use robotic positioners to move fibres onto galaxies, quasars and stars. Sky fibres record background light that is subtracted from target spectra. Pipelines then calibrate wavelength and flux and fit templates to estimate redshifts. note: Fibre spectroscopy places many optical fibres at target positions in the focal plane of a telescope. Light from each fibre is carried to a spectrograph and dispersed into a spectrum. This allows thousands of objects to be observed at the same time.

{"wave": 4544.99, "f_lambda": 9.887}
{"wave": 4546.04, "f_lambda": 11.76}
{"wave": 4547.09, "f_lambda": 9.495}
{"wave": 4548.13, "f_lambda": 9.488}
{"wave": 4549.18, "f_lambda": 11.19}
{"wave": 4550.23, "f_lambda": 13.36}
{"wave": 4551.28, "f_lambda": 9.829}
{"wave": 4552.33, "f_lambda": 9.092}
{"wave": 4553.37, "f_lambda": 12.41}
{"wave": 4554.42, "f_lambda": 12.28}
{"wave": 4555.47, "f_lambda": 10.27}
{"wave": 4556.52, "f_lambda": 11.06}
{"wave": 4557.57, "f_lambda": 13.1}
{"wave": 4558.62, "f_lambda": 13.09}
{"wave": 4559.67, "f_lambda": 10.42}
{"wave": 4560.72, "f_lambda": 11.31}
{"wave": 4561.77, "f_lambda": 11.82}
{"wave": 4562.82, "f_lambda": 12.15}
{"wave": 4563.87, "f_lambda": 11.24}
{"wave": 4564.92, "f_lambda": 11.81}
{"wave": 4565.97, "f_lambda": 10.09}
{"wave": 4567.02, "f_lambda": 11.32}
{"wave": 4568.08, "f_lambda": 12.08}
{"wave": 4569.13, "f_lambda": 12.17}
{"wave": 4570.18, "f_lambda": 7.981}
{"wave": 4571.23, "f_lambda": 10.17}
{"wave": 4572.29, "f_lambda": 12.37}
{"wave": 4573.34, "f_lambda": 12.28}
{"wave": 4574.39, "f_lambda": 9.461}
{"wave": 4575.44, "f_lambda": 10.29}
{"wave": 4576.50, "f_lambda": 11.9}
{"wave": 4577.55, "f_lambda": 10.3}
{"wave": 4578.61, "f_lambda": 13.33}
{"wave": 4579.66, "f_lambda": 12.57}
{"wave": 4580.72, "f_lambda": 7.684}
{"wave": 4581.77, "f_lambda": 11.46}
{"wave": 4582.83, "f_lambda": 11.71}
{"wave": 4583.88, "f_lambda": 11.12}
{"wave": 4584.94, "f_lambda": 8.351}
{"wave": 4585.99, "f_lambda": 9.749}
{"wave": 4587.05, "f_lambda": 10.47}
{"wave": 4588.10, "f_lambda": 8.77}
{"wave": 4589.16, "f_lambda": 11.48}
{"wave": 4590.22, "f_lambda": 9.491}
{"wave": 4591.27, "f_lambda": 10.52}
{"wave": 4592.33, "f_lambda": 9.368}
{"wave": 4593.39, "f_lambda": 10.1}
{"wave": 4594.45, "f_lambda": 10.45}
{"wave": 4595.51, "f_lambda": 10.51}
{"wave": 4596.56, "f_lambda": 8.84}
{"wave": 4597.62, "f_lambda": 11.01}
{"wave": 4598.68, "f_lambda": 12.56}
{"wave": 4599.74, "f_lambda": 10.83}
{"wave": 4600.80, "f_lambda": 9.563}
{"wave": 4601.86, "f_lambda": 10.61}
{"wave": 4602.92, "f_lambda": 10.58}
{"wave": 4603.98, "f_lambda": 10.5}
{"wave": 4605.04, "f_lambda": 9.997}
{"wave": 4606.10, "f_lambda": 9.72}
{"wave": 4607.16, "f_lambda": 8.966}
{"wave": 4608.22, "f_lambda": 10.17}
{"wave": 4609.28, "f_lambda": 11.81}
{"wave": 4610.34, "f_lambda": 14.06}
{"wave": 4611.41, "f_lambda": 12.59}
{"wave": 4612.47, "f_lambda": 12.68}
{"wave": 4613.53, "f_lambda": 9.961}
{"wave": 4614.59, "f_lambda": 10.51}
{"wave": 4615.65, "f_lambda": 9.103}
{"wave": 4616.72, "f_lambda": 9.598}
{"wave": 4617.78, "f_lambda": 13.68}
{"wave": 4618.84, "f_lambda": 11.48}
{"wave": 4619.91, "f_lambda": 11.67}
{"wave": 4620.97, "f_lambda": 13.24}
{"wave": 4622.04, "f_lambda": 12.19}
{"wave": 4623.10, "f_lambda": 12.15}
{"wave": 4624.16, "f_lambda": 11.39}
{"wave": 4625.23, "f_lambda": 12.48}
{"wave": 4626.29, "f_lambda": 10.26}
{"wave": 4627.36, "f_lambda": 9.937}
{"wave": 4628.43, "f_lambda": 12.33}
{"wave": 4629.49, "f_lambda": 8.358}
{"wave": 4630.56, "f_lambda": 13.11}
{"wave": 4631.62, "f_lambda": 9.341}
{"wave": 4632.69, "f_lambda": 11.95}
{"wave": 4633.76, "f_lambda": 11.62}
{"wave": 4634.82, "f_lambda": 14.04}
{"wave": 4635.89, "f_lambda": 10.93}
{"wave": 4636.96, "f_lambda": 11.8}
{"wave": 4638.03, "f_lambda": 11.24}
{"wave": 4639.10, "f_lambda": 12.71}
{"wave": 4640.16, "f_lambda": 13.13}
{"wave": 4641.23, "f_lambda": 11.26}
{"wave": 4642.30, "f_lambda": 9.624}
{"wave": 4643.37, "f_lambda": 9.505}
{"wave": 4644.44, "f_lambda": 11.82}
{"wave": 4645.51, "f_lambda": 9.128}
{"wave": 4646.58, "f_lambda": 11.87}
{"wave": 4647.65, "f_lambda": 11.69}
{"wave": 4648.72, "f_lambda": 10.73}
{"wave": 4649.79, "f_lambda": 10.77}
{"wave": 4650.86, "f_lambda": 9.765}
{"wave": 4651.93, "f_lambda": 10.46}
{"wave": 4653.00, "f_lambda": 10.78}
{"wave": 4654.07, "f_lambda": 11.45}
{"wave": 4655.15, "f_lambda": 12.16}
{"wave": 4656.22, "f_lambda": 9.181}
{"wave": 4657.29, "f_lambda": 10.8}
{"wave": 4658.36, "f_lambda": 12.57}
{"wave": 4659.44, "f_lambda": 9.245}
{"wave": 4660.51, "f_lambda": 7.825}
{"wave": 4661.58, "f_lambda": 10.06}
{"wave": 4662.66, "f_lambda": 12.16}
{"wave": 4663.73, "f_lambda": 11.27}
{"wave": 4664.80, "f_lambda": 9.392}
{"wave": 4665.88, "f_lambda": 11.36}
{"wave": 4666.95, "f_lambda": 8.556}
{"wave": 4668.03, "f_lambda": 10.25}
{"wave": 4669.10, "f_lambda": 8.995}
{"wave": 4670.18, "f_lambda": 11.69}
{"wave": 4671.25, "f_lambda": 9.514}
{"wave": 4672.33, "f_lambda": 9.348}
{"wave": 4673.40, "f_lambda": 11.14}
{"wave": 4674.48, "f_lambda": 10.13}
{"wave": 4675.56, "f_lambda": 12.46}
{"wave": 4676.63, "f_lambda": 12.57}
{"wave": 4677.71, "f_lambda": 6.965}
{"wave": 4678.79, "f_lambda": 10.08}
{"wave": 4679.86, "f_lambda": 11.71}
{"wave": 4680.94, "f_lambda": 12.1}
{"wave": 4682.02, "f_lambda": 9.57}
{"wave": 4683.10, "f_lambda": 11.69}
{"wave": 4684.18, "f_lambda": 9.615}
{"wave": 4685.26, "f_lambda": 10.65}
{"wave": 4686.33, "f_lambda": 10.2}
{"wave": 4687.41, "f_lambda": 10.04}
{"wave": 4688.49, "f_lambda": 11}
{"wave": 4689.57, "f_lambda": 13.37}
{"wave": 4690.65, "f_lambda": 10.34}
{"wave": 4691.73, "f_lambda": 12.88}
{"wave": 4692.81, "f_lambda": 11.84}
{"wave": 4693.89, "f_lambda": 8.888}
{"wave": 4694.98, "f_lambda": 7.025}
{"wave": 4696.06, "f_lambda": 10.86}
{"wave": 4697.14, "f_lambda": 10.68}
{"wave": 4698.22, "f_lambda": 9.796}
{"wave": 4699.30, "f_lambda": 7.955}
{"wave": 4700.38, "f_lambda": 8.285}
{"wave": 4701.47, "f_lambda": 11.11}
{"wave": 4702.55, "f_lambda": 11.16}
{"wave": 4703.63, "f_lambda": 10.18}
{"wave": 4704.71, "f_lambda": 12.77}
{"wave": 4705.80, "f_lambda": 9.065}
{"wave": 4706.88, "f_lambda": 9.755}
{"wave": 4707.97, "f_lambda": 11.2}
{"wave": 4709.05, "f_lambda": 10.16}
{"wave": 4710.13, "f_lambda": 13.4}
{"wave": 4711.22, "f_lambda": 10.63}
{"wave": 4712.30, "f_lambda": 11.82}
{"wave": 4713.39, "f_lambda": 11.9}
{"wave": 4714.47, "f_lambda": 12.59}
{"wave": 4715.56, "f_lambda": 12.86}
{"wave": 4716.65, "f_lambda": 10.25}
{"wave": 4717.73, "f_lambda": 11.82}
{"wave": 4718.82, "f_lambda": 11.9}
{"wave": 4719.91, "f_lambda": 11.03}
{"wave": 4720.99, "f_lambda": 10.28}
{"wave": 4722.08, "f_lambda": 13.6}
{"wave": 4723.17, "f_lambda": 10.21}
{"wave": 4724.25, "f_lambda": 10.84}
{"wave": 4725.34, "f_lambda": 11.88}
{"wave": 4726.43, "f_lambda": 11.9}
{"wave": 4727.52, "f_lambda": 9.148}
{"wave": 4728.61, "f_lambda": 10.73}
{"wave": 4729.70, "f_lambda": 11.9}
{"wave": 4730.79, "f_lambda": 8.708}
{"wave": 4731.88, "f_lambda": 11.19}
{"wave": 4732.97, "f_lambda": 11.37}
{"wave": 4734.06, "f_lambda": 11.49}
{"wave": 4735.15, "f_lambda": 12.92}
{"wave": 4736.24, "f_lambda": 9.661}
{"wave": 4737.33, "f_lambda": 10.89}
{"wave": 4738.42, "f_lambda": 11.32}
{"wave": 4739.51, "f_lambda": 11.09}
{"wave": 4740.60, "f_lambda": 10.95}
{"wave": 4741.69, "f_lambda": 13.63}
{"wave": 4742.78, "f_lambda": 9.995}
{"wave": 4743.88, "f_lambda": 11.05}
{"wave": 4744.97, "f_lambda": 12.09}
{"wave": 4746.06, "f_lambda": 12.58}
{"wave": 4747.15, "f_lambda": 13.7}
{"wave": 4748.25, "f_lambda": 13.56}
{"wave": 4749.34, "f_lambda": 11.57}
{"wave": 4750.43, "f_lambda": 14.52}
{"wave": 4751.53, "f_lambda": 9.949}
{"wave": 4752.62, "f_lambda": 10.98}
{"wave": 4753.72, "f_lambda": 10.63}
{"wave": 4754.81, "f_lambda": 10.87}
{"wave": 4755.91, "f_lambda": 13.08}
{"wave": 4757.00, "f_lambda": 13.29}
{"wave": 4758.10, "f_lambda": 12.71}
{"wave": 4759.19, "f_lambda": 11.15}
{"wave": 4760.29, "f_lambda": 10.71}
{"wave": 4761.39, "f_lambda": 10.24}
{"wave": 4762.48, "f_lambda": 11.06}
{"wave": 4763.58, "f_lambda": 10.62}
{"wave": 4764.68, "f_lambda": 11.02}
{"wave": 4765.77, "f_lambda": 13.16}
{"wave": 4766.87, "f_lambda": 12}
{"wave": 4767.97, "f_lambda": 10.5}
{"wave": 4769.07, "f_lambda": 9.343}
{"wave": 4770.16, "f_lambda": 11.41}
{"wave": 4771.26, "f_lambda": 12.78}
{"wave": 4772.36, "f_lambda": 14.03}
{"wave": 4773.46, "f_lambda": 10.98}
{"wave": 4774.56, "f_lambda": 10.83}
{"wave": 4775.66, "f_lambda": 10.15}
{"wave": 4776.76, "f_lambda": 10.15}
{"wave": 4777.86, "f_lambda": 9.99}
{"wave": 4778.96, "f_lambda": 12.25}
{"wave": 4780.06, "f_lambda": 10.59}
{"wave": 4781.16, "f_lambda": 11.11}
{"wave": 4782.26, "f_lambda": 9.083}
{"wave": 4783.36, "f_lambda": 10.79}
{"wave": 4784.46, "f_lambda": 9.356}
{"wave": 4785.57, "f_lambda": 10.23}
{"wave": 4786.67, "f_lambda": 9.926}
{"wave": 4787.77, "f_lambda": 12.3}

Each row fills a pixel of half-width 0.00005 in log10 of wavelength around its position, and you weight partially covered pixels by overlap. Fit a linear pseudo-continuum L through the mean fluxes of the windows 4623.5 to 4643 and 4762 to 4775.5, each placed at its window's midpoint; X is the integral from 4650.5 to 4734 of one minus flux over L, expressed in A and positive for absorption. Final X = 5.2 A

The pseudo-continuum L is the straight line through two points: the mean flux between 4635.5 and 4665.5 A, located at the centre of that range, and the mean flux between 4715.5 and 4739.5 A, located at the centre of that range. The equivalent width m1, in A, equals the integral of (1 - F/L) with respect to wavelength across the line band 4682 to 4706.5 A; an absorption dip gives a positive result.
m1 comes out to 1.3 A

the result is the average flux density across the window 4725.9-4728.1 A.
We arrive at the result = 10.5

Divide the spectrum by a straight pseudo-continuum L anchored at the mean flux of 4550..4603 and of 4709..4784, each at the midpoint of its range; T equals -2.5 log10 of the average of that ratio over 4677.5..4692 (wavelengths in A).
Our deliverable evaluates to 0.04 mag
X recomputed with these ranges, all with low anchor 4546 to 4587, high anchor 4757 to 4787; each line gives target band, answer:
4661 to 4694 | 1.1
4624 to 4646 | -0.4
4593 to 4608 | 1.0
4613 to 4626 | -0.5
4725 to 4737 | 0.1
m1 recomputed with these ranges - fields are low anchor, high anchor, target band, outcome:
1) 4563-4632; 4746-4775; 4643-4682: 2.4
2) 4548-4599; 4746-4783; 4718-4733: 0.4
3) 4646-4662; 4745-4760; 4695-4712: 1.5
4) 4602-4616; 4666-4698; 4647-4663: 0.0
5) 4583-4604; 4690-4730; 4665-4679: 0.6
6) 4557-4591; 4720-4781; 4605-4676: 1.0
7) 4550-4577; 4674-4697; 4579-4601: 1.6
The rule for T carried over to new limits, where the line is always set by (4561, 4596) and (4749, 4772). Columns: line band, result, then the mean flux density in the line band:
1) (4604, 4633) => -0.027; 11.2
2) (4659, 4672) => 0.113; 10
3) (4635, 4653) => -0.005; 11.1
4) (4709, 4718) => -0.045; 11.8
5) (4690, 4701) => 0.139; 9.89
